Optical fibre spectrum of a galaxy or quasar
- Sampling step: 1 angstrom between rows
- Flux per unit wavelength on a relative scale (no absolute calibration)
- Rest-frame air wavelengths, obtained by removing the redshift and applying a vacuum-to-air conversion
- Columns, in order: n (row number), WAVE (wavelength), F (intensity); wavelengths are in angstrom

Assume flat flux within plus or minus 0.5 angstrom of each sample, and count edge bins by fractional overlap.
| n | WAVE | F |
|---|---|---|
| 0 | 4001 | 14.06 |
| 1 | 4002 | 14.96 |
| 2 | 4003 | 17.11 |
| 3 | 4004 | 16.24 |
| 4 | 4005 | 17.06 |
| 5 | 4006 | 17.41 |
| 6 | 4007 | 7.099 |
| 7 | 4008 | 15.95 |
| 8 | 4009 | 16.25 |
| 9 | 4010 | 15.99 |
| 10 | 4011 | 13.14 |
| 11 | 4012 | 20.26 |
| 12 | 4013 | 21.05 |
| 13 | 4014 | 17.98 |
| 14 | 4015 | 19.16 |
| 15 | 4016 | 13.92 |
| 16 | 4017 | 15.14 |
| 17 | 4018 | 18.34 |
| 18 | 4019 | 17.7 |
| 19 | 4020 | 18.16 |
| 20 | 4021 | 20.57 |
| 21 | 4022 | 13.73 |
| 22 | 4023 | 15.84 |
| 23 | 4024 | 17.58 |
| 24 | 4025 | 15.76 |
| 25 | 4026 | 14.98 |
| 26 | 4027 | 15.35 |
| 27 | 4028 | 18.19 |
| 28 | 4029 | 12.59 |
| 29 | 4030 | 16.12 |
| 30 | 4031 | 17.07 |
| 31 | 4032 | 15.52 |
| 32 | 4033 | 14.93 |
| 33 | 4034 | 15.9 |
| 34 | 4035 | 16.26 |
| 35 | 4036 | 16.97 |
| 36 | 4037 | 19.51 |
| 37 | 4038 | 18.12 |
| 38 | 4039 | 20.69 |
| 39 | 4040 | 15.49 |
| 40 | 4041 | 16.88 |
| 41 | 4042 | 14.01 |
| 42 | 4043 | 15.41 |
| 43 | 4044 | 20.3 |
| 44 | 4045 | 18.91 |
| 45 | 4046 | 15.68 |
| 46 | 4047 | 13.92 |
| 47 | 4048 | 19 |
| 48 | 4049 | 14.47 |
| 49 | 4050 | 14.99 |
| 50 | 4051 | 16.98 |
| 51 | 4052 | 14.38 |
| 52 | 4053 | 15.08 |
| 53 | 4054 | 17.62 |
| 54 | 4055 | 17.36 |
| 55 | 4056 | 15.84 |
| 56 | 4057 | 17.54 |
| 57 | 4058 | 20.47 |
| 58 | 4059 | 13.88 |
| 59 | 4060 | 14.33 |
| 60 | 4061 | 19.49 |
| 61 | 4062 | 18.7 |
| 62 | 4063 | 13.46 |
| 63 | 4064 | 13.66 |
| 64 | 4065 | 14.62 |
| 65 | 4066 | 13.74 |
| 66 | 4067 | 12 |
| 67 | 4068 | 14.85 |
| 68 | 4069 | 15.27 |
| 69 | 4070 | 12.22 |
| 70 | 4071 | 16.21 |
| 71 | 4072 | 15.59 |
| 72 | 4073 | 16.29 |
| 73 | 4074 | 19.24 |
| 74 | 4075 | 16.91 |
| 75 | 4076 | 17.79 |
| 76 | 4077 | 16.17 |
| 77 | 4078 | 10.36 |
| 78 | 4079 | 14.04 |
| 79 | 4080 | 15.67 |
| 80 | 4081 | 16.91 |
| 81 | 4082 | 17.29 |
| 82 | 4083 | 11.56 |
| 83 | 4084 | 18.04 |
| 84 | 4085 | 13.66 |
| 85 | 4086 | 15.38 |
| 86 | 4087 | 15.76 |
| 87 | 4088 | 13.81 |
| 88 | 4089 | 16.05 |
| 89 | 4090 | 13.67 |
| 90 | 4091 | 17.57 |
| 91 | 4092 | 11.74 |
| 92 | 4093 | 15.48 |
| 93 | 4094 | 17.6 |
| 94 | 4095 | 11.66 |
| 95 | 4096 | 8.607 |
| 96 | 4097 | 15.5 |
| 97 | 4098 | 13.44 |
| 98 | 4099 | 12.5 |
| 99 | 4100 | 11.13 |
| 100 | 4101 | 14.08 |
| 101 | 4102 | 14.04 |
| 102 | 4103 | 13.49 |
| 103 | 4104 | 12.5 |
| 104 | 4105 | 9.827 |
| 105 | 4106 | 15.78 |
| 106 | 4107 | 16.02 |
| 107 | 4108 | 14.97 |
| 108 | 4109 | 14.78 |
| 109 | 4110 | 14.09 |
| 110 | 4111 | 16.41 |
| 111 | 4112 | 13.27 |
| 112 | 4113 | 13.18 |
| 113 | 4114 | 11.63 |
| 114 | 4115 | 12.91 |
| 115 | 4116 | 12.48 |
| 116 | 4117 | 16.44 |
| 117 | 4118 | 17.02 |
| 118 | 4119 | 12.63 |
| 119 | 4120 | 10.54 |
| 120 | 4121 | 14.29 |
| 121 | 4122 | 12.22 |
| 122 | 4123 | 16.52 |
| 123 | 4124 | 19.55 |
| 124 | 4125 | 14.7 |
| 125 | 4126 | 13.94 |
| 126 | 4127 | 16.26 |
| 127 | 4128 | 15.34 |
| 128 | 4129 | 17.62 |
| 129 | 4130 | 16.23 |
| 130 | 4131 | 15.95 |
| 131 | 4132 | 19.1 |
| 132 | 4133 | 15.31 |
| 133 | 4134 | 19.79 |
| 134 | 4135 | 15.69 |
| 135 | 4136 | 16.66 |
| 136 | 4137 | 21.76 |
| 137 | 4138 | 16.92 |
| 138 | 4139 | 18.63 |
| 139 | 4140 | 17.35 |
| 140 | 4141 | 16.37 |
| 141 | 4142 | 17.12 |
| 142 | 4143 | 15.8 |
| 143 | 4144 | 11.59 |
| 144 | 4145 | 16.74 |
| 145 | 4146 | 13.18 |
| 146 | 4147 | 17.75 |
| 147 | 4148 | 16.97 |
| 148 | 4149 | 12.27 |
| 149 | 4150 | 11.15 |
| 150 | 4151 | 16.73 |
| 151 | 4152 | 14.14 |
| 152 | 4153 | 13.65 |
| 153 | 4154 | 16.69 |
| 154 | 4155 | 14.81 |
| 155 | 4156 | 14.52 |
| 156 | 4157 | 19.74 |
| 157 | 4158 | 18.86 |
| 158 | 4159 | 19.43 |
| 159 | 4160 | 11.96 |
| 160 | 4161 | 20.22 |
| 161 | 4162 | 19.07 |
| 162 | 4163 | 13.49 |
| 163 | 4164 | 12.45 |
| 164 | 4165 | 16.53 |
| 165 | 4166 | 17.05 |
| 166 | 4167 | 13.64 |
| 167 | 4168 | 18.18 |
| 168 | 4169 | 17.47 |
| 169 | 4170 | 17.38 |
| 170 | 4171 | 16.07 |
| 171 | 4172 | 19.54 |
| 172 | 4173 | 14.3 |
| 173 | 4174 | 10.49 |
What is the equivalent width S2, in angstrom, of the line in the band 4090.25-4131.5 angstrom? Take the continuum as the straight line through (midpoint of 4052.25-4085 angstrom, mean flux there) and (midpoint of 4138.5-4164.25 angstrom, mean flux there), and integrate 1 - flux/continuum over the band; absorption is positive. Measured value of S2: 3.94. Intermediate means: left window 15.7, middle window 14.2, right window 15.8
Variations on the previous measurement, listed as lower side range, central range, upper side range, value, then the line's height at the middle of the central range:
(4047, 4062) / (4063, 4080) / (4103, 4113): 0.89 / 15.7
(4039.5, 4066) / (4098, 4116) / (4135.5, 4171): 2.95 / 16.2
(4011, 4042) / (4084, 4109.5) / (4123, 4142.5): 4.43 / 17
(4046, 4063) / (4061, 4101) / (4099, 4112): 0.79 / 15.1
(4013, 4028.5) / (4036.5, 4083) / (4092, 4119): -1.74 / 15.5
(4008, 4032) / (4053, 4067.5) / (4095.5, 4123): -0.57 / 15.3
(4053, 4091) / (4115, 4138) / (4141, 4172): -0.13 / 15.8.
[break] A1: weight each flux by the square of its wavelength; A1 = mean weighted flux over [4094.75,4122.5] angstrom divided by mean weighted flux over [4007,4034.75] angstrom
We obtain 0.86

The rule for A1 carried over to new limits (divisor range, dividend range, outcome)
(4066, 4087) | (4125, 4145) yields 1.12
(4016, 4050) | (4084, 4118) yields 0.88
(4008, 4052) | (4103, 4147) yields 0.96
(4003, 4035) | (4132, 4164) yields 1.06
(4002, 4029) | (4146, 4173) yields 1.05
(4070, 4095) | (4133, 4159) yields 1.09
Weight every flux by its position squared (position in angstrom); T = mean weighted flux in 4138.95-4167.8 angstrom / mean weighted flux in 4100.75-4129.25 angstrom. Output 1.12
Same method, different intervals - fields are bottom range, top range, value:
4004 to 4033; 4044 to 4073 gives 0.99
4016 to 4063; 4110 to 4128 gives 0.90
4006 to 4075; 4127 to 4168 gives 1.05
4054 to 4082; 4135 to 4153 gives 1.05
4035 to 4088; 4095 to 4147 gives 0.96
